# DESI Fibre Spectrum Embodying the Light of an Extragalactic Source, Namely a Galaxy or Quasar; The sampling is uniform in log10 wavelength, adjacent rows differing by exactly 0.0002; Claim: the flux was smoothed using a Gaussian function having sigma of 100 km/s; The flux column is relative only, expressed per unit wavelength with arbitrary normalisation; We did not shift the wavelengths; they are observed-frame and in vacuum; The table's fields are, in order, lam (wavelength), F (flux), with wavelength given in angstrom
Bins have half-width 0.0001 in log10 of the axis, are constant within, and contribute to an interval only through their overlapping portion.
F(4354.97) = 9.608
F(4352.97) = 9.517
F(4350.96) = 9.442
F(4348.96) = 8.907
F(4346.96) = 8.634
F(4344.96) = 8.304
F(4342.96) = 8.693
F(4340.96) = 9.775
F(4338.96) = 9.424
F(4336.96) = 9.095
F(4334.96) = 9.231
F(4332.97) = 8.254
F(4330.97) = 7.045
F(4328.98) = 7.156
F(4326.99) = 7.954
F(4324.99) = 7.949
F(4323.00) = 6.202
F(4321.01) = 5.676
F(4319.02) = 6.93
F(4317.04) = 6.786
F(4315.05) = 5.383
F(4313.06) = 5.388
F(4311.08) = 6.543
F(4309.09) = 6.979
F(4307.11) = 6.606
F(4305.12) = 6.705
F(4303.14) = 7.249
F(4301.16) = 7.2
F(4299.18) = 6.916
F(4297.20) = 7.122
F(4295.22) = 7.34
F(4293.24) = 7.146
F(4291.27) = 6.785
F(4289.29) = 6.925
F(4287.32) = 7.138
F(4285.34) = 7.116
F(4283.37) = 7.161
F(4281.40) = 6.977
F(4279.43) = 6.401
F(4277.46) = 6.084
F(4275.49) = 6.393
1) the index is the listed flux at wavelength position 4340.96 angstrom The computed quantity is 9.775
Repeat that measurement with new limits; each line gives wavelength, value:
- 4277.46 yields 6.084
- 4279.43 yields 6.401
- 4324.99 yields 7.949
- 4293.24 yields 7.146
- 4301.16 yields 7.2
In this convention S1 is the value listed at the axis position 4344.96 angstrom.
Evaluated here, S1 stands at 8.304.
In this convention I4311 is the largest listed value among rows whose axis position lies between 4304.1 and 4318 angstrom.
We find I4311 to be 6.979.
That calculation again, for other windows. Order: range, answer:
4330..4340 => 9.424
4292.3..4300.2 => 7.34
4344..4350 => 8.907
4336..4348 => 9.775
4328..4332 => 7.156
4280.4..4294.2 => 7.161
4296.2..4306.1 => 7.249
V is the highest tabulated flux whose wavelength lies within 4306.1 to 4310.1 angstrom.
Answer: 6.979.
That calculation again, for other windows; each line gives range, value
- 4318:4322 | 6.93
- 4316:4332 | 7.954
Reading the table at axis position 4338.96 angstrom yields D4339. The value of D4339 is 9.424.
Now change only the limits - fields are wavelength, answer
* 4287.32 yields 7.138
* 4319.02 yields 6.93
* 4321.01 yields 5.676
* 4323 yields 6.202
